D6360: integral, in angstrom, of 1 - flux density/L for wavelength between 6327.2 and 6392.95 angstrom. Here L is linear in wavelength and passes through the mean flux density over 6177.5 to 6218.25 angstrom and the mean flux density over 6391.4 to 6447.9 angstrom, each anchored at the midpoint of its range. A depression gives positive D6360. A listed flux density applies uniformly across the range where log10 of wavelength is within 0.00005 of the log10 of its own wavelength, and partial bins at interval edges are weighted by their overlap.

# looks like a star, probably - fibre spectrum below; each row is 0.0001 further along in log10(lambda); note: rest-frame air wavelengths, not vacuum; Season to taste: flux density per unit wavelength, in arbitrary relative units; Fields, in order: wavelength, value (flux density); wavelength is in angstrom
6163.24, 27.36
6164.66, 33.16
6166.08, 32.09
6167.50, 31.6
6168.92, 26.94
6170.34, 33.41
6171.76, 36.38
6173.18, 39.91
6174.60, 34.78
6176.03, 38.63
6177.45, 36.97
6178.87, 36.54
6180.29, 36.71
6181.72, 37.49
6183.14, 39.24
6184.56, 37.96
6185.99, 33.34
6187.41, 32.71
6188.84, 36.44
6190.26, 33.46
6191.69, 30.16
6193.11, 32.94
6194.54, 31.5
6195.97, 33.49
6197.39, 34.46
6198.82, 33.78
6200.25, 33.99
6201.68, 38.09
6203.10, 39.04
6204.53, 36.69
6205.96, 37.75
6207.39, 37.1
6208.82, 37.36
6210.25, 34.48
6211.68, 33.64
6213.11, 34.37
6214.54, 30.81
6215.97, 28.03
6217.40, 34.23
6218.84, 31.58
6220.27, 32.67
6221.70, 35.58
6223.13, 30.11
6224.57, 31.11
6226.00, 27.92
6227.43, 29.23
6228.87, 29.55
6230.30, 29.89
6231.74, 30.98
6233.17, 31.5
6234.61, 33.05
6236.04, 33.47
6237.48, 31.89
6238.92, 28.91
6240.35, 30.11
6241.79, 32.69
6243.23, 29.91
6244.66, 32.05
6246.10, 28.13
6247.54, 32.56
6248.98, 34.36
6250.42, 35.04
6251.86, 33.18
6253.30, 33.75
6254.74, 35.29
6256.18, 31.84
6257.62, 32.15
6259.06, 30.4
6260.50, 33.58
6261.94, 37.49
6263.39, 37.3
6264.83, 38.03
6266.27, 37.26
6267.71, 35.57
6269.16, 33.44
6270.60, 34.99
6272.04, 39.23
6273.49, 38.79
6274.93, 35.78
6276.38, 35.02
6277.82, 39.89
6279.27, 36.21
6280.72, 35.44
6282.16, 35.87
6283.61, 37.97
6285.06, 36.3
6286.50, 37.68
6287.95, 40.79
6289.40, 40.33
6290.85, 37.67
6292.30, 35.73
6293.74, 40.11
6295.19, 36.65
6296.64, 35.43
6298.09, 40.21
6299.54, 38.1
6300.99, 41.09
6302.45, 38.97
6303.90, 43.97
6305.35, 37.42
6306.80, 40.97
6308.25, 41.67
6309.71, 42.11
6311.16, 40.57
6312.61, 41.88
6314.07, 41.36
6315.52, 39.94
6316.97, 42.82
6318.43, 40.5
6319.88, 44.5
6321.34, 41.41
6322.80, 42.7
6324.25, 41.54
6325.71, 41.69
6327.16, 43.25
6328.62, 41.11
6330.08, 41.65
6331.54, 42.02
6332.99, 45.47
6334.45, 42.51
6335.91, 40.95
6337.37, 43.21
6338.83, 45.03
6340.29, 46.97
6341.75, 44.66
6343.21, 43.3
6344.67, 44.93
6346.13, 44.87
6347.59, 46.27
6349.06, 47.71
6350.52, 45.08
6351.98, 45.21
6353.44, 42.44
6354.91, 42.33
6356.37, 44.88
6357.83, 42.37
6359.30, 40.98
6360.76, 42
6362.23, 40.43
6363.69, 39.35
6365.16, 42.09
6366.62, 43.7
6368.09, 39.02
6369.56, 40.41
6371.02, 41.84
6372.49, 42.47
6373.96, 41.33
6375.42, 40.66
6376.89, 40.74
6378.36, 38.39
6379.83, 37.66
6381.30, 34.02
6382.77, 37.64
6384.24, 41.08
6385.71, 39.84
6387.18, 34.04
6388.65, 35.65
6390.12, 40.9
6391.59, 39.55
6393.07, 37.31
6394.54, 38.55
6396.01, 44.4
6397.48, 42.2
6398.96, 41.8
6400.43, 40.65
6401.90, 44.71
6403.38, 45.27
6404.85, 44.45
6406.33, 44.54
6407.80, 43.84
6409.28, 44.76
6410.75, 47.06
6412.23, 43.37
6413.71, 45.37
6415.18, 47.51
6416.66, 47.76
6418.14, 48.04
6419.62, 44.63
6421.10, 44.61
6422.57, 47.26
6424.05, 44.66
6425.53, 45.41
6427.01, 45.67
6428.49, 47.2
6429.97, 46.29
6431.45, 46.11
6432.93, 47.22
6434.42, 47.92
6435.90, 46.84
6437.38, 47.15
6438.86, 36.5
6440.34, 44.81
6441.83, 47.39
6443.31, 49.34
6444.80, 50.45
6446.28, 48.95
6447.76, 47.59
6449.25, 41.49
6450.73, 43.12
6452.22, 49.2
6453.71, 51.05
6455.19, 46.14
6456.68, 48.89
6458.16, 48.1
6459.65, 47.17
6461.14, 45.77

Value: 0.9 angstrom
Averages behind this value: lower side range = 34.9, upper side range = 45.1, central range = 41.7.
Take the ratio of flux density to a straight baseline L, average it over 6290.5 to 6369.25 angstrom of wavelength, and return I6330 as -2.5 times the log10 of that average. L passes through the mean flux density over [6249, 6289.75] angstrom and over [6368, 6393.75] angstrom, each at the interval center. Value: -0.12 mag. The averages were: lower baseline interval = 36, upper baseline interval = 39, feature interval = 41.9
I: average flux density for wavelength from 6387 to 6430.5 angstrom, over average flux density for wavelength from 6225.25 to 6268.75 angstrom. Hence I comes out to 1.34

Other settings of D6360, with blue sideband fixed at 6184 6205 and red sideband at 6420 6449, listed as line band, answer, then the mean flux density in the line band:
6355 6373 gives 0.5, 41.7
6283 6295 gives 0.3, 38.3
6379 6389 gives 1.5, 37.2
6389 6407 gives 1.1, 41.9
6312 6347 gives -1.5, 42.9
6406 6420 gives -0.2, 45.7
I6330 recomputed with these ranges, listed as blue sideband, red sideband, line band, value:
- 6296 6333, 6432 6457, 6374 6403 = 0.12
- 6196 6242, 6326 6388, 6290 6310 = -0.03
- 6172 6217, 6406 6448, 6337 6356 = -0.06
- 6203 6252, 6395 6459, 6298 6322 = -0.08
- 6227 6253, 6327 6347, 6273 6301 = -0.01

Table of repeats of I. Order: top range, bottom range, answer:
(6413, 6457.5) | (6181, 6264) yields 1.40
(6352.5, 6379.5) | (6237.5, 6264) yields 1.27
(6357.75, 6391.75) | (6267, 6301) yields 1.07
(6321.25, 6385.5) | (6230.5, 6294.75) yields 1.21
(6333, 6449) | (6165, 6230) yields 1.27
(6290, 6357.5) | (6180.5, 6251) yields 1.27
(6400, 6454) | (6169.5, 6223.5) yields 1.31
